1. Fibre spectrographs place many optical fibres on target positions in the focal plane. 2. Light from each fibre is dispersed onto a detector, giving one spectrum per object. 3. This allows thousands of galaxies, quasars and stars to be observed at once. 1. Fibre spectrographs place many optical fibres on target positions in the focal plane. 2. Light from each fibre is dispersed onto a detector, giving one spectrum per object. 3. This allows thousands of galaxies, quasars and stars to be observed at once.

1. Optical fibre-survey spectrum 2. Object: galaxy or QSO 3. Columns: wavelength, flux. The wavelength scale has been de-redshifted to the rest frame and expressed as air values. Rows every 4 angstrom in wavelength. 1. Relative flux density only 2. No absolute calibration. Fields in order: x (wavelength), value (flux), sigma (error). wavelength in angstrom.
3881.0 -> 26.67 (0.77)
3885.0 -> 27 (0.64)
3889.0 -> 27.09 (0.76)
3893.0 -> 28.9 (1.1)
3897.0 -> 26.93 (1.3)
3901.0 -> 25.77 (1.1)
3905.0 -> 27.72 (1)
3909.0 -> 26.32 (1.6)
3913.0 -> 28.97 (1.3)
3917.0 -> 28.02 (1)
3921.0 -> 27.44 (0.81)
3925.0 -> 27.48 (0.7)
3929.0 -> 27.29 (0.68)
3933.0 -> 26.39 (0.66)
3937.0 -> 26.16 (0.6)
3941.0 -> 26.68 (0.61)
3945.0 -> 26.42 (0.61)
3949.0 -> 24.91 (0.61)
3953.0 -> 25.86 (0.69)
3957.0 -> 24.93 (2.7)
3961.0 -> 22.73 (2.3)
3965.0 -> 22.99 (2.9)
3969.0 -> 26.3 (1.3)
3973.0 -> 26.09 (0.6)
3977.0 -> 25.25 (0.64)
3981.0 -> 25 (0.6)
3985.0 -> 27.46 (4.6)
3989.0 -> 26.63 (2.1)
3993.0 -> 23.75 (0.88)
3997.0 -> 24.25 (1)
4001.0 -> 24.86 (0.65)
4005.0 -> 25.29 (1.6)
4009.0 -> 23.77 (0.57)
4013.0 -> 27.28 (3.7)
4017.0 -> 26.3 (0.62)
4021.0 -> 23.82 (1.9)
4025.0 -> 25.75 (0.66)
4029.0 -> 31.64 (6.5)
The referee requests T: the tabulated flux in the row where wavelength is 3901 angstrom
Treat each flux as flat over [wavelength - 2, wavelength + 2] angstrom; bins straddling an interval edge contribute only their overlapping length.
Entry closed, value 25.77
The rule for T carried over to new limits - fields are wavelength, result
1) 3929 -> 27.29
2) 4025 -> 25.75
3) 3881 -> 26.67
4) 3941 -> 26.68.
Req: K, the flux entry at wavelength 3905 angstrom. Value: 27.72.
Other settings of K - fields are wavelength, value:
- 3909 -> 26.32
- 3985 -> 27.46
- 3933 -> 26.39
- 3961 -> 22.73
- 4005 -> 25.29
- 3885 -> 27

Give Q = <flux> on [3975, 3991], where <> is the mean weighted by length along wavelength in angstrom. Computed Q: 26.1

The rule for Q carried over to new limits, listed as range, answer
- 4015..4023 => 25.1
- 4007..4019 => 25.8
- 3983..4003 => 25.4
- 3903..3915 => 27.7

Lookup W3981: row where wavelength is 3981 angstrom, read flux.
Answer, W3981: 25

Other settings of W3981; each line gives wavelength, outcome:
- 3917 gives 28.02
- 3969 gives 26.3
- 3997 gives 24.25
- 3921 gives 27.44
